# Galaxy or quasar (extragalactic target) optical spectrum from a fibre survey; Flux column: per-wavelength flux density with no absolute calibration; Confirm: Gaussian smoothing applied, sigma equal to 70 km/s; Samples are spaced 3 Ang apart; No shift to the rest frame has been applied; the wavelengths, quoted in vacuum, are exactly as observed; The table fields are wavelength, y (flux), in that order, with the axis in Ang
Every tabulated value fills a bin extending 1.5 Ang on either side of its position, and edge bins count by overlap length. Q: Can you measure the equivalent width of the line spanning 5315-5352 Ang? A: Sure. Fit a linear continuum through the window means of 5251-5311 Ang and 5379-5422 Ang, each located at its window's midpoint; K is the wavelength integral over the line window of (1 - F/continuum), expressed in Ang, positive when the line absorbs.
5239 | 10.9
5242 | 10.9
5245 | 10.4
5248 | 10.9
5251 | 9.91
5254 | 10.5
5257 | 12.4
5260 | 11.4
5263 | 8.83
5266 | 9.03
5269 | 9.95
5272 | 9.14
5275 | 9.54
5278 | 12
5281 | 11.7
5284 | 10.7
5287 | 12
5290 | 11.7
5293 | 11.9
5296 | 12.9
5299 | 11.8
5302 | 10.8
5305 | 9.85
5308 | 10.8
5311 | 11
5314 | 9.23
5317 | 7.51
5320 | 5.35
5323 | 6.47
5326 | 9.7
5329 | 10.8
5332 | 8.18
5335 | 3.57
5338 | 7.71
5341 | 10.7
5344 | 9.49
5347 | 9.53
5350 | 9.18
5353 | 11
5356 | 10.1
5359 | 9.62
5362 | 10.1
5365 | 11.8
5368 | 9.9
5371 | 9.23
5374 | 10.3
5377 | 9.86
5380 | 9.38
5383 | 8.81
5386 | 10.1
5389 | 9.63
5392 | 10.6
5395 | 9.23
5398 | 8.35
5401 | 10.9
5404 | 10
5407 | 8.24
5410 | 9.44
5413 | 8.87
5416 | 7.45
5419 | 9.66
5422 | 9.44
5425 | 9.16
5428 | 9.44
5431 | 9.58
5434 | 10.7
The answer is 7.07 Ang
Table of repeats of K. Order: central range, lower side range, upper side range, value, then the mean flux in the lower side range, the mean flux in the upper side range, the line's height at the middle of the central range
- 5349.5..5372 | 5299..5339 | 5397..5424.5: -3.2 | 8.67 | 9.16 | 8.89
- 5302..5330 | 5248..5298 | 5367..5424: 3.6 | 10.9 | 9.44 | 10.4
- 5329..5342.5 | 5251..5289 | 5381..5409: 2.9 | 10.6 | 9.54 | 10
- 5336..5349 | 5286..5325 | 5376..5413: 0.9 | 10.1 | 9.51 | 9.84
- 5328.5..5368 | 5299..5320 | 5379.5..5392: 1.2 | 9.68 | 9.62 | 9.65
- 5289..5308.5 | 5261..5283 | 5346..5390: -2.7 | 10.1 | 9.91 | 10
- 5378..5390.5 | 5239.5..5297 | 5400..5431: 0.1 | 10.8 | 9.25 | 9.58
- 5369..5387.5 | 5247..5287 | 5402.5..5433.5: -0.2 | 10.5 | 9.18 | 9.53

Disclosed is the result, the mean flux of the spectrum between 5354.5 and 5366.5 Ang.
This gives 10.4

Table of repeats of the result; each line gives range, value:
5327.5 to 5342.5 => 8.19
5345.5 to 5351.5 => 9.35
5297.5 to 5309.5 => 10.8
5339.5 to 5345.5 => 10.1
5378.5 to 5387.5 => 9.43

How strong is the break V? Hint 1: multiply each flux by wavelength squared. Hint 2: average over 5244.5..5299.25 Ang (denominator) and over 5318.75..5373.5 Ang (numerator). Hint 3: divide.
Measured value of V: 0.86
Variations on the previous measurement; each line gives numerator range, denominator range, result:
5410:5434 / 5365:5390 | 0.96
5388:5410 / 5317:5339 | 1.33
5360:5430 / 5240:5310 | 0.92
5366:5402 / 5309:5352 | 1.16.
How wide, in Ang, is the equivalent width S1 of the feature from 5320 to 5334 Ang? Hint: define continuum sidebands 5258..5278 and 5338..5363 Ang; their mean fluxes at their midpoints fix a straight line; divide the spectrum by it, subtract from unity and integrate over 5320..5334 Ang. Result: 2.3 Ang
